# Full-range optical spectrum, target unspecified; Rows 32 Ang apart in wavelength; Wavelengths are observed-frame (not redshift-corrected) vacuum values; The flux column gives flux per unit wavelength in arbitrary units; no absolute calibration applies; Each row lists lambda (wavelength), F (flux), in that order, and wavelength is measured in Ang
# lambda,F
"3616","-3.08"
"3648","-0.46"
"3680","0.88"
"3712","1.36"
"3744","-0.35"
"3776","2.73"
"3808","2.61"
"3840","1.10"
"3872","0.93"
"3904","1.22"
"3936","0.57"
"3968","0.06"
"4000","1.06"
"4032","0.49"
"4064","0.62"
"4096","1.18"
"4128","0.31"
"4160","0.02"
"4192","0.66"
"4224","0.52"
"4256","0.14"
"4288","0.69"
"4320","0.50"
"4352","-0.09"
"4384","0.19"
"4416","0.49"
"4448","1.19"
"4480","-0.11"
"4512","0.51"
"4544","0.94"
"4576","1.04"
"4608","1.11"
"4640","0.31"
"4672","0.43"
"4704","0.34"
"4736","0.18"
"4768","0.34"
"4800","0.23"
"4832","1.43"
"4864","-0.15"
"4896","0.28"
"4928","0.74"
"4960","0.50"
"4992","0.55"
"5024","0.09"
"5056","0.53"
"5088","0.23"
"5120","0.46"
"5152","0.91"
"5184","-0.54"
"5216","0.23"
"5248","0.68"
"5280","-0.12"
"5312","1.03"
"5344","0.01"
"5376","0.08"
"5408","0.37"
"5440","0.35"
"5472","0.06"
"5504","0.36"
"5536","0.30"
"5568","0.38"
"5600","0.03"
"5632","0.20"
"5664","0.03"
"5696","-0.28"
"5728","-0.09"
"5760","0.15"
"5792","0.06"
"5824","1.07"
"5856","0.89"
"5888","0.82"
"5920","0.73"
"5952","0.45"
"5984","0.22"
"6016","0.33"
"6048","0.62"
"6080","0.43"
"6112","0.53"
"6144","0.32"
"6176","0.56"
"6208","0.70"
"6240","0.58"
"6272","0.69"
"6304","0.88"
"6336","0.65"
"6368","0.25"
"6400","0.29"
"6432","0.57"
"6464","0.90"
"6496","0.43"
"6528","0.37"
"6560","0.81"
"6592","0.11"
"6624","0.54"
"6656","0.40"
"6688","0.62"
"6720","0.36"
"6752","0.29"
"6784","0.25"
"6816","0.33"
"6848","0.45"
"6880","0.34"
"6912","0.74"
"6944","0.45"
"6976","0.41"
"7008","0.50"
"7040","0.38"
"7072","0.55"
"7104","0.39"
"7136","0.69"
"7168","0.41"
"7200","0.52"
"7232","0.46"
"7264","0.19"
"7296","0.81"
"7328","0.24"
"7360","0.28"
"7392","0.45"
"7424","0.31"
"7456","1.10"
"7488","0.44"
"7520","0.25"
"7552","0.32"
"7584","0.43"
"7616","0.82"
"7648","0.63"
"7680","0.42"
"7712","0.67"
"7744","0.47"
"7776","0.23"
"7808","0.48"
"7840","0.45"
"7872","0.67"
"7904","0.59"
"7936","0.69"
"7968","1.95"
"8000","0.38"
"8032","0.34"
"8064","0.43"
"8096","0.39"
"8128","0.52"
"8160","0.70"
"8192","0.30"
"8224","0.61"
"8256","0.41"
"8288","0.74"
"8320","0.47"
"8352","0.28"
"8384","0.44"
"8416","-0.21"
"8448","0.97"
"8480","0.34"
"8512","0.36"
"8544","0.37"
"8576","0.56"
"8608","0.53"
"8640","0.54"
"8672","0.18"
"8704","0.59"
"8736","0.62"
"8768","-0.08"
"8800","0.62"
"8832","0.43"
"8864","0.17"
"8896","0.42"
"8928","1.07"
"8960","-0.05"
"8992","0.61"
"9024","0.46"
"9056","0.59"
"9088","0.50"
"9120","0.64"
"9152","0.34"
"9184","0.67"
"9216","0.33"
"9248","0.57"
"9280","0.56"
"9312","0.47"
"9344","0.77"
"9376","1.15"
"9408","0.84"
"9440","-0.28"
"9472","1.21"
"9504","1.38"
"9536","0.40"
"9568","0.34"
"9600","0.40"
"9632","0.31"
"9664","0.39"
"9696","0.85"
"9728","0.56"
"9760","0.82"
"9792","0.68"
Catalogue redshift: 1.14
